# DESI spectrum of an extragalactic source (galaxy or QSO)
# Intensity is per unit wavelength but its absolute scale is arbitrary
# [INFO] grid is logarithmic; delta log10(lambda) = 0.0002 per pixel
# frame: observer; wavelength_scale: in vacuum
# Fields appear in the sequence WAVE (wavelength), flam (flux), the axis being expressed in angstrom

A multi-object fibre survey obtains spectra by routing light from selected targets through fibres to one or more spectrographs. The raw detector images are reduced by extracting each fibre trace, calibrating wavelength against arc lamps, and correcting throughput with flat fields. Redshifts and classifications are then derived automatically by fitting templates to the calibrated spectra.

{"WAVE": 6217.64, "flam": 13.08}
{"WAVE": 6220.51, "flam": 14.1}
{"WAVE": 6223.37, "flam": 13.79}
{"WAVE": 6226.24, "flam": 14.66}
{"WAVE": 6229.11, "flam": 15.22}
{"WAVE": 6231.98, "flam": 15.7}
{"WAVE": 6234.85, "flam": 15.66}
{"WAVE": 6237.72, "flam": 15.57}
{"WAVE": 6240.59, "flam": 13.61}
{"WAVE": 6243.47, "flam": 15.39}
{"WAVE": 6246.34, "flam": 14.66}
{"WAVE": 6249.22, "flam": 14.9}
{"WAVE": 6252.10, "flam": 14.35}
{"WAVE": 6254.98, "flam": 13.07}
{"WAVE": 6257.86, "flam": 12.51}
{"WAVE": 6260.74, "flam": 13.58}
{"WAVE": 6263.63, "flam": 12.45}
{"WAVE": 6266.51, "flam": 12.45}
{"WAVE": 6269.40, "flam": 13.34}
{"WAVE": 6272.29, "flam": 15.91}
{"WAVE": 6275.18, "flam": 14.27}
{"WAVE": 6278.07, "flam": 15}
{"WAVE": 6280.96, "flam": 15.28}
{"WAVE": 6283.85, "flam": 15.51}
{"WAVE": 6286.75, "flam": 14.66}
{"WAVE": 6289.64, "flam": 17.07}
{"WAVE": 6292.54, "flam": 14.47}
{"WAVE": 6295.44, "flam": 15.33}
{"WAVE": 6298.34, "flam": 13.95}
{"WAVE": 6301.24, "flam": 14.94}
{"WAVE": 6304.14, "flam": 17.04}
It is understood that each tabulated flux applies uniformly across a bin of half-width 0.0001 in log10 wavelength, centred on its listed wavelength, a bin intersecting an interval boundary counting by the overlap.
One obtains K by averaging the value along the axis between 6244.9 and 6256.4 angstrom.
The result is 14.2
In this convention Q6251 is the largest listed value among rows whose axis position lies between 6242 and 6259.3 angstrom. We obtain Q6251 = 15.39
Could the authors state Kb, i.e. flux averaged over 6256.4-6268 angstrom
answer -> 12.7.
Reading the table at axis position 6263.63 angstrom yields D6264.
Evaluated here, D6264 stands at 12.45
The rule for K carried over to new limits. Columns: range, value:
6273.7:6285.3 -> 15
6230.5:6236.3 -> 15.7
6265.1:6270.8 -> 12.9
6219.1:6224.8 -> 14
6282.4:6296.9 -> 15.4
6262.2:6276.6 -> 13.7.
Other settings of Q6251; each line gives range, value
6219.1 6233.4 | 15.7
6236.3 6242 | 15.57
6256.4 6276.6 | 15.91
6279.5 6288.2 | 15.51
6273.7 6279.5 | 15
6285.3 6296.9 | 17.07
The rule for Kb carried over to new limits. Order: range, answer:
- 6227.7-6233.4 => 15.5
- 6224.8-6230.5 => 14.9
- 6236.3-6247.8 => 14.8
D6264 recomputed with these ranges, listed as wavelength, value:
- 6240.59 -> 13.61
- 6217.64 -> 13.08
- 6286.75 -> 14.66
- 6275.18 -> 14.27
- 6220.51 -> 14.1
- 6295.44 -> 15.33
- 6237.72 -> 15.57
